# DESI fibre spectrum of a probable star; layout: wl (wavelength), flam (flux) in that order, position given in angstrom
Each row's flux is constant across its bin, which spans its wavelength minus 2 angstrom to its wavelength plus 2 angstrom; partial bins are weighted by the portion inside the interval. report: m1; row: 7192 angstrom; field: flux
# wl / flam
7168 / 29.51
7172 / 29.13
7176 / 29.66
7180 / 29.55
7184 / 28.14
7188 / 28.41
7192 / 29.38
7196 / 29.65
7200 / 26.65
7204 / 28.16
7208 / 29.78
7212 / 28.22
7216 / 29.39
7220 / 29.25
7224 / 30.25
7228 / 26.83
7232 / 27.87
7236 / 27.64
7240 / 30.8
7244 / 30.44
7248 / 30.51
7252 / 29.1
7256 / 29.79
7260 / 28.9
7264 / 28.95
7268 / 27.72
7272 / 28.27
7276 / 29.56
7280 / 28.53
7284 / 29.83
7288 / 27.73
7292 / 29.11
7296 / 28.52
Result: 29.38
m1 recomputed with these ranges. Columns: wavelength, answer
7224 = 30.25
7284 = 29.83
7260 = 28.9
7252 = 29.1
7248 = 30.51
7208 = 29.78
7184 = 28.14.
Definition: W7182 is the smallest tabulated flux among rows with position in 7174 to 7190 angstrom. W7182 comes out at 28.14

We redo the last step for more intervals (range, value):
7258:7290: 27.72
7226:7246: 26.83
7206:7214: 28.22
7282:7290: 27.73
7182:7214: 26.65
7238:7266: 28.9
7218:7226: 29.25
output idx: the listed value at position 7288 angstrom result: 27.73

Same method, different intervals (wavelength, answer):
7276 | 29.56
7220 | 29.25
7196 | 29.65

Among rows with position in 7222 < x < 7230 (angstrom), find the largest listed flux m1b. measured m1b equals 30.25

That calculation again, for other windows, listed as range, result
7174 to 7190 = 29.66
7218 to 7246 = 30.8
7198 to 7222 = 29.78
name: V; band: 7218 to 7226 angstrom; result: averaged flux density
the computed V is 29.8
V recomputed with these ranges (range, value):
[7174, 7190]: 28.9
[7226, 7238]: 27.4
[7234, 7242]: 29.2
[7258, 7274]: 28.5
